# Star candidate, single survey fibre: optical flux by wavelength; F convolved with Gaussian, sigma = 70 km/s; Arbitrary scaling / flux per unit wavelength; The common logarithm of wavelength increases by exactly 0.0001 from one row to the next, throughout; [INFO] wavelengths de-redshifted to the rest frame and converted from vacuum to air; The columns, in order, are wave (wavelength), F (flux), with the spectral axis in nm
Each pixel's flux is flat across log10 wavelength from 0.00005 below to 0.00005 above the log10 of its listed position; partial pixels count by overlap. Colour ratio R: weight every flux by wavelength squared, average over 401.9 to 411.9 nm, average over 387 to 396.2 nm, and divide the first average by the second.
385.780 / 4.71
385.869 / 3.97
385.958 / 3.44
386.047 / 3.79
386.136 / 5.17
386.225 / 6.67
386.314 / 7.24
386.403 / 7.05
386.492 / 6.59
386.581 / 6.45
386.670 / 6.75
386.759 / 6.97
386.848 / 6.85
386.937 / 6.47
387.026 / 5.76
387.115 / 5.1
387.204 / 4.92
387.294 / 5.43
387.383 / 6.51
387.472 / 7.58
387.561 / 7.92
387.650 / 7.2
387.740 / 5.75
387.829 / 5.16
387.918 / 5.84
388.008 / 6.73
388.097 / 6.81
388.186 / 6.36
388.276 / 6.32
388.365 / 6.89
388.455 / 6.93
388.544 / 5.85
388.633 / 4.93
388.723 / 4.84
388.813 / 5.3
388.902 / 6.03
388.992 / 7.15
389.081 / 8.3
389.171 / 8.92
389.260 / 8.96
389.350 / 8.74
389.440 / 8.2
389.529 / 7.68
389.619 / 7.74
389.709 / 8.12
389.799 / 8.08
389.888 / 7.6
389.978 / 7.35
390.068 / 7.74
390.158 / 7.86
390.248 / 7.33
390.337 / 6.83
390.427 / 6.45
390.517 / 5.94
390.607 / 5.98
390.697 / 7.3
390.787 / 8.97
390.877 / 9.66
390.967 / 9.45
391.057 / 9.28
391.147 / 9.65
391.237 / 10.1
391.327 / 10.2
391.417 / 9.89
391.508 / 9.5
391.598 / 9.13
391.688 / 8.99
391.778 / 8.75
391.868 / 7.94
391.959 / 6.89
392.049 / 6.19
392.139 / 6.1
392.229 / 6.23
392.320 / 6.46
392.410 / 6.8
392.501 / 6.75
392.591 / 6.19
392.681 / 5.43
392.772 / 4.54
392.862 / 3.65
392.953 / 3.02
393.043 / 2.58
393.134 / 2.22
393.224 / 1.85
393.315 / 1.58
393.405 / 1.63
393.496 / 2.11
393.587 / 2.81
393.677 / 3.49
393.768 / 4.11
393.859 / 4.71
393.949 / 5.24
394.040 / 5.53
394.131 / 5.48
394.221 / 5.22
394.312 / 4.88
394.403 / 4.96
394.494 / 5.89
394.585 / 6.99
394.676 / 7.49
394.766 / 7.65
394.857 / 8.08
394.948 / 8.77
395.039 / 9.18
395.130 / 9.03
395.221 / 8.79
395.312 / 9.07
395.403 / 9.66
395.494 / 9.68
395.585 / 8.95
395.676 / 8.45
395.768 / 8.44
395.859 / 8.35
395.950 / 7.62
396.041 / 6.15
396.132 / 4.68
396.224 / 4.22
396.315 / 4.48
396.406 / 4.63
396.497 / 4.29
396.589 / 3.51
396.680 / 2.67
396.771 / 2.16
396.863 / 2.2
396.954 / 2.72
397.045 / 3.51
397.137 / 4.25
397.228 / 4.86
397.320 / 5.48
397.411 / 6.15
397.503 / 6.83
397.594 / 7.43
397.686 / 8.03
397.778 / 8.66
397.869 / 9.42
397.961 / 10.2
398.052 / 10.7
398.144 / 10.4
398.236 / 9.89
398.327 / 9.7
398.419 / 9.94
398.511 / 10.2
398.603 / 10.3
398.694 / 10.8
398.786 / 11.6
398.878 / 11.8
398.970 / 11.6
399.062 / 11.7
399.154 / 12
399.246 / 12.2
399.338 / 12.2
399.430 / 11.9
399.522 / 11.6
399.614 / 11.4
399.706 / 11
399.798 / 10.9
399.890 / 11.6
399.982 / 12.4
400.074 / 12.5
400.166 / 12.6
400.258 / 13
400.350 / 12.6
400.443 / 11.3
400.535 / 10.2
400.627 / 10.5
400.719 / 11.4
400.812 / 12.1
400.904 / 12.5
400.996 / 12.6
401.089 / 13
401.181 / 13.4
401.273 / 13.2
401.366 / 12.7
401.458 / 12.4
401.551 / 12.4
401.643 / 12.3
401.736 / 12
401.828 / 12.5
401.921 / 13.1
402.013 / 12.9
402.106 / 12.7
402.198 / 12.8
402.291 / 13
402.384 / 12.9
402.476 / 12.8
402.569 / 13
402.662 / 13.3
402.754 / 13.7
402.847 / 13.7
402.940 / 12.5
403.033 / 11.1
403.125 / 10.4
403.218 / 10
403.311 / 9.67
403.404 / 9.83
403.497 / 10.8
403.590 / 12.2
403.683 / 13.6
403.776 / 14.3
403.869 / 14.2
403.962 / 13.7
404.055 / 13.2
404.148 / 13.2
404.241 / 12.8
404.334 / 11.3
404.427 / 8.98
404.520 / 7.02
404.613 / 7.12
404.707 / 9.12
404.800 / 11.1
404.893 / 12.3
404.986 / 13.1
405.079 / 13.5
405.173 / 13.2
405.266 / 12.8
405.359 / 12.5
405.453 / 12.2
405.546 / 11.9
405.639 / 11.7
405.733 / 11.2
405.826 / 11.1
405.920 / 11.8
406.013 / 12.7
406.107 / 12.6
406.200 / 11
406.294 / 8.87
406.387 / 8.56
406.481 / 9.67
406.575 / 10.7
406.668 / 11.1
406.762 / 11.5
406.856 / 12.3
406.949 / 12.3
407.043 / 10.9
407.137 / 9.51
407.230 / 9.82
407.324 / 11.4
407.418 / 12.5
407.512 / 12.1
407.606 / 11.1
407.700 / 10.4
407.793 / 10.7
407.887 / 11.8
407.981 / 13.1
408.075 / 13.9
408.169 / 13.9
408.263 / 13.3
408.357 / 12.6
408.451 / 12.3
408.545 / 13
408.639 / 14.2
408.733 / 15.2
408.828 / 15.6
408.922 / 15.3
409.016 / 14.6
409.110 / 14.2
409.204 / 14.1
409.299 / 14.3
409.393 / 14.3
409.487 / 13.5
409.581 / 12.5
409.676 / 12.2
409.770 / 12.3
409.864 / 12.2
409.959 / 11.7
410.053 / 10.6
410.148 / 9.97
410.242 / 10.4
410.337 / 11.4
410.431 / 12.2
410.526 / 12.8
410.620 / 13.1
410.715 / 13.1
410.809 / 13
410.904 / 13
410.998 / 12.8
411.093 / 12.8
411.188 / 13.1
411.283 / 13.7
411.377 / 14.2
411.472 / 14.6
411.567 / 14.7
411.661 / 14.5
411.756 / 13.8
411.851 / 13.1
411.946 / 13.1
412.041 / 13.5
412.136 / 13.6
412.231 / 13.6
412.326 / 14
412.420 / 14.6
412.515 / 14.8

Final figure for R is 2.0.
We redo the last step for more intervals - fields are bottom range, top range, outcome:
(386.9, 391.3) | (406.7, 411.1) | 1.93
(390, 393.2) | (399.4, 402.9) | 1.83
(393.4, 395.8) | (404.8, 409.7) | 1.99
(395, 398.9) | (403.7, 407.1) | 1.63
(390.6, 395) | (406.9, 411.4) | 2.20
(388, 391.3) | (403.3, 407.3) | 1.65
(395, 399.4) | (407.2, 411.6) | 1.72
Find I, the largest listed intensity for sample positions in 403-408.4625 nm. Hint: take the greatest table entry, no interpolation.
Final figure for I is 14.3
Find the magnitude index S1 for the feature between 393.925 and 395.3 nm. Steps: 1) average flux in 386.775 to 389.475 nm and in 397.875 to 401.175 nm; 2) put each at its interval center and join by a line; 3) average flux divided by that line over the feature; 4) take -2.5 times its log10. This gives 0.32 mag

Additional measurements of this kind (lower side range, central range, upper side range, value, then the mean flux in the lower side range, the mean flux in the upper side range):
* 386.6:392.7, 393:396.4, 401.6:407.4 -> 0.43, 7.24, 11.7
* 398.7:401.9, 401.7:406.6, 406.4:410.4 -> 0.03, 12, 12.3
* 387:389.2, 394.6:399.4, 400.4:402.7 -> 0.30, 6.33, 12.4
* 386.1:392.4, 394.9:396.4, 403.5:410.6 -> 0.16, 7.23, 12.1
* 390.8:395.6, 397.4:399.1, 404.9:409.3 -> -0.14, 6.57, 12.2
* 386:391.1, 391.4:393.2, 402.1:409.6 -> 0.27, 6.91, 12.1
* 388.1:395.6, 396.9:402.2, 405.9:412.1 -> -0.13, 6.77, 12.5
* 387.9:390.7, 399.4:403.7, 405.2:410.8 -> -0.17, 7.04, 12.2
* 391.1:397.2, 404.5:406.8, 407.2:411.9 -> 0.00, 6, 12.9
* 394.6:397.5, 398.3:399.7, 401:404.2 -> -0.23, 6.31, 12.5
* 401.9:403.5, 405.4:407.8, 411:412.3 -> 0.15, 12.1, 13.7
